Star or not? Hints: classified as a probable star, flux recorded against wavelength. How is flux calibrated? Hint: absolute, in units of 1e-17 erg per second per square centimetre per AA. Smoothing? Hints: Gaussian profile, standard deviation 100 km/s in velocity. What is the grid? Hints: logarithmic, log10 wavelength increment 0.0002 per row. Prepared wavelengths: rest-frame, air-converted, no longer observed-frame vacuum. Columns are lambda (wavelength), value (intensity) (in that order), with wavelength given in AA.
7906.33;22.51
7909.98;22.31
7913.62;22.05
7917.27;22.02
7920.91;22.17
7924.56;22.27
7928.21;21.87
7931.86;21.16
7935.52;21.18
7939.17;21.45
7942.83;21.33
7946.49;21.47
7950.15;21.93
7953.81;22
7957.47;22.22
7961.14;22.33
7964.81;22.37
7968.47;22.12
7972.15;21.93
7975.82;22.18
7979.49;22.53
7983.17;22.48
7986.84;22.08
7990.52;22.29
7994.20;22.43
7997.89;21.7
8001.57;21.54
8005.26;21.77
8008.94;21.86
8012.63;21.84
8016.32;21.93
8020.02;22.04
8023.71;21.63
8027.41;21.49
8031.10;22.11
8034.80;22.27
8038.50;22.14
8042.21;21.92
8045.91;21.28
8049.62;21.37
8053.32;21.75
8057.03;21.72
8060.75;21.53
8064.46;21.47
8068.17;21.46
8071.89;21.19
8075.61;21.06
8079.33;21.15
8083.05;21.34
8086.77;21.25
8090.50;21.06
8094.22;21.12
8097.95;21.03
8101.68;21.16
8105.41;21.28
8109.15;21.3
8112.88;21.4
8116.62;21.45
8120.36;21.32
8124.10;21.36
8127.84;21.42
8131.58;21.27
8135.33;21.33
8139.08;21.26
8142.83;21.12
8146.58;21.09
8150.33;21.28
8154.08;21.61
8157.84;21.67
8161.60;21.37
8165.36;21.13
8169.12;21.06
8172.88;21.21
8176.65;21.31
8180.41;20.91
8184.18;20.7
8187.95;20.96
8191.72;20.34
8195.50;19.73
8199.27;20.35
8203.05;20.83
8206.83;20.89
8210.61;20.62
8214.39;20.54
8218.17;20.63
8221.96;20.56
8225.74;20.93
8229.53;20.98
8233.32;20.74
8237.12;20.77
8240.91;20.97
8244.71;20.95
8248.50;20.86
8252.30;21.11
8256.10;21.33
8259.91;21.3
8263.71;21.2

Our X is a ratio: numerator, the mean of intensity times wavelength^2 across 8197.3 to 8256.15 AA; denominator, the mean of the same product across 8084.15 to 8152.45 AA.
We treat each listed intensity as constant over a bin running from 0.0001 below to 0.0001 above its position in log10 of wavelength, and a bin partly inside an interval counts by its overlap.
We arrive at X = 1.01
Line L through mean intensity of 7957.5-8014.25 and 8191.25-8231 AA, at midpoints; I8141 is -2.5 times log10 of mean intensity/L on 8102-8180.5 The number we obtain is -0.01 mag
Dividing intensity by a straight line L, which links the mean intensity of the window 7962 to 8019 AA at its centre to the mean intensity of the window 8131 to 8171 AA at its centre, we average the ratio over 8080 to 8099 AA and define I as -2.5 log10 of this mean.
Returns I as 0.02 mag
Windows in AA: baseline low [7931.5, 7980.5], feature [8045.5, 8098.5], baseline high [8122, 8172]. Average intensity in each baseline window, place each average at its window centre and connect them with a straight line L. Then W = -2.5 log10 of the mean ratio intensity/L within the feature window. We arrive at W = 0.01 mag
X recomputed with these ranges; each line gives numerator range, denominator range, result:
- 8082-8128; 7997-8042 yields 0.99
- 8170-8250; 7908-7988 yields 1.01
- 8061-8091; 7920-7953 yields 1.02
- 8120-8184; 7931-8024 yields 1.01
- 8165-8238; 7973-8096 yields 1.00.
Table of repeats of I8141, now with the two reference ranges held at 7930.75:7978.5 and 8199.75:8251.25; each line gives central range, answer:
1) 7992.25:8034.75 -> -0.013 mag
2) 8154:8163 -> -0.025 mag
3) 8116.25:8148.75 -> -0.007 mag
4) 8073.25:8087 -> 0.008 mag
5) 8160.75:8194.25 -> 0.001 mag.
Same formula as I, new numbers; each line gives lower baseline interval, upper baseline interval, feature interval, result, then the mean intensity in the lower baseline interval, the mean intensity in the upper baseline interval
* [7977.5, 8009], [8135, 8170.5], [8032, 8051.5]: 0.00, 22.1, 21.3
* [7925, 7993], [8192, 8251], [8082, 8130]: 0.00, 22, 20.7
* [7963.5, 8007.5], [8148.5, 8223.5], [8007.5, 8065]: 0.00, 22.1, 20.9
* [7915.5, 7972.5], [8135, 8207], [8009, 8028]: -0.01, 21.9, 21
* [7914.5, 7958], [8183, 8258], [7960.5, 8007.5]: -0.03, 21.7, 20.7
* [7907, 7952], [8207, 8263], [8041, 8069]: -0.01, 21.8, 20.9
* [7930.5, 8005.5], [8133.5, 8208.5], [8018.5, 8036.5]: -0.01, 21.9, 21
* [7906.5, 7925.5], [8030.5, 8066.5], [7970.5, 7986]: -0.02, 22.2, 21.7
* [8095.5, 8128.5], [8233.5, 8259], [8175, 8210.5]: 0.02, 21.3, 21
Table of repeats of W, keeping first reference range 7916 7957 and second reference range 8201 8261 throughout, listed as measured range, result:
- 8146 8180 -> -0.01 mag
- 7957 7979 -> -0.03 mag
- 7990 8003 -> -0.02 mag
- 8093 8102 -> 0.01 mag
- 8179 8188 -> 0.01 mag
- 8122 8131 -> -0.01 mag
